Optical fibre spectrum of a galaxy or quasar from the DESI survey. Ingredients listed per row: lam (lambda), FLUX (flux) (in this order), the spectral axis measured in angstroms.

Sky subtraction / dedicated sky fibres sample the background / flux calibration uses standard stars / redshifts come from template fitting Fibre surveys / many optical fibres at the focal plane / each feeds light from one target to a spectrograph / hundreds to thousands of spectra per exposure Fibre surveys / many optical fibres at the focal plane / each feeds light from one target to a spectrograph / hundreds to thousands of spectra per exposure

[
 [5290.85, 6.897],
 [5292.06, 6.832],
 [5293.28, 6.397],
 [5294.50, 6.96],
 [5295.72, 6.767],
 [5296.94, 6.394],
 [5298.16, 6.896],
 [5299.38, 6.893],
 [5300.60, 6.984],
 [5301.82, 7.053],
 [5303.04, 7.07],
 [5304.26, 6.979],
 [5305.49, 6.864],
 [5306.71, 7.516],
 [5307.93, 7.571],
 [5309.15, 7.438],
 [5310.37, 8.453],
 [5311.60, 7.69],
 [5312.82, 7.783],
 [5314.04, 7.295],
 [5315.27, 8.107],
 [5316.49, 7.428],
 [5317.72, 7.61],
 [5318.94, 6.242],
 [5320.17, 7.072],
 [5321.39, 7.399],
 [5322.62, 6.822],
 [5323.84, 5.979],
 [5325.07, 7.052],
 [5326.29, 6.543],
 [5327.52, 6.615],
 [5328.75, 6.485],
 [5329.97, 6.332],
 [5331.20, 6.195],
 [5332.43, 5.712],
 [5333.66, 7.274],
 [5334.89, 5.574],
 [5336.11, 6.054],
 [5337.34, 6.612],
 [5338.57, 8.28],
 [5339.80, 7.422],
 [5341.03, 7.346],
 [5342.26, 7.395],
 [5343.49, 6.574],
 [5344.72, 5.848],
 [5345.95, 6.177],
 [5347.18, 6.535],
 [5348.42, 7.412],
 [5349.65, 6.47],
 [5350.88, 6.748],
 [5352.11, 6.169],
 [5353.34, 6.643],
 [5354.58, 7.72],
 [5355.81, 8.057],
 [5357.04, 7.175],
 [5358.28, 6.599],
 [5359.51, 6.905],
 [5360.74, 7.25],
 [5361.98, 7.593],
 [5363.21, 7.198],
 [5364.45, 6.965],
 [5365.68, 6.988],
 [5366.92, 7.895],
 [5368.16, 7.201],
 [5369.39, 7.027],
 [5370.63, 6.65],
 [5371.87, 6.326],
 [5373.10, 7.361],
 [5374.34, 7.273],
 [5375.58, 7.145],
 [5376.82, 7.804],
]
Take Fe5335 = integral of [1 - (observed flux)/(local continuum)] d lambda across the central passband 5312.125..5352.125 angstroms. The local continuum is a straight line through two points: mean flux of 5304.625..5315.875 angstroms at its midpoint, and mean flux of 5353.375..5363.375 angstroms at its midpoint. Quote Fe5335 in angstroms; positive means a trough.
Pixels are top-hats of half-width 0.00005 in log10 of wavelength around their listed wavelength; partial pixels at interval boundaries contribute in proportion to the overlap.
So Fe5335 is 3.5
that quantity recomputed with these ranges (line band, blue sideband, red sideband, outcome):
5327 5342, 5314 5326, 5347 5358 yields 0.77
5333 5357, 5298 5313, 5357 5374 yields 1.00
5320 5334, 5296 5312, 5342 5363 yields 0.91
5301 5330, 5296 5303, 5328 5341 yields -1.72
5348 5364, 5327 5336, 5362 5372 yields -0.51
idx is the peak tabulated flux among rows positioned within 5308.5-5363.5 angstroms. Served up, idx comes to 8.453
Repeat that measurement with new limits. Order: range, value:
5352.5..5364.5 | 8.057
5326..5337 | 7.274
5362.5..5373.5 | 7.895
